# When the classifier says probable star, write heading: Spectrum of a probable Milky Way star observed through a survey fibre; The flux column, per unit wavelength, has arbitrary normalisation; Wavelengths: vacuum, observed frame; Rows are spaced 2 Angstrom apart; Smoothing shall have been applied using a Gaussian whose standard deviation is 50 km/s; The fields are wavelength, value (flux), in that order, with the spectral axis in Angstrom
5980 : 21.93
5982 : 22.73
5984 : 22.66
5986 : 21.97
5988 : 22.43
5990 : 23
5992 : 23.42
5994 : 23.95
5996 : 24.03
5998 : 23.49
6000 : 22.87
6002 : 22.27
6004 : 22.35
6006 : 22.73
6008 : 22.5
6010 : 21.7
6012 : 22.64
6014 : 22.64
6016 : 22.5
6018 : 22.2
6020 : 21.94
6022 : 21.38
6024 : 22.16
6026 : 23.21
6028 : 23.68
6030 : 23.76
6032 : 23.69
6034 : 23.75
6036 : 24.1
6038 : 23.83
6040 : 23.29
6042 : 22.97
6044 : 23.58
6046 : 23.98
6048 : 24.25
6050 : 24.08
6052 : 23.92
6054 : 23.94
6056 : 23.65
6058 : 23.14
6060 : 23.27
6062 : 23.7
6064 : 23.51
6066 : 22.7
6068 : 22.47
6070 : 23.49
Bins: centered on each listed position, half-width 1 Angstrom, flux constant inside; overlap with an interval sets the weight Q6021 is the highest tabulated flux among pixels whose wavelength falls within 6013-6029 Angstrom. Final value 23.68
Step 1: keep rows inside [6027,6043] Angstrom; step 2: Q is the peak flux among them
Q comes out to 24.1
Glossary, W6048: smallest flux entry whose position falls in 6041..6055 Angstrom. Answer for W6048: 22.97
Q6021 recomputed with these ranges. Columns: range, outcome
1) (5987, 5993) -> 23.42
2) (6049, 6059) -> 24.08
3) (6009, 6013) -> 22.64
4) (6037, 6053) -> 24.25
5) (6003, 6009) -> 22.73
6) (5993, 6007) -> 24.03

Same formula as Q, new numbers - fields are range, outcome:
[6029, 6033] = 23.76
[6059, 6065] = 23.7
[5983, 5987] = 22.66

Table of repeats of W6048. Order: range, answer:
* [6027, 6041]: 23.29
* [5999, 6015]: 21.7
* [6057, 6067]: 22.7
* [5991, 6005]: 22.27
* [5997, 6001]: 22.87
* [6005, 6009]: 22.5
